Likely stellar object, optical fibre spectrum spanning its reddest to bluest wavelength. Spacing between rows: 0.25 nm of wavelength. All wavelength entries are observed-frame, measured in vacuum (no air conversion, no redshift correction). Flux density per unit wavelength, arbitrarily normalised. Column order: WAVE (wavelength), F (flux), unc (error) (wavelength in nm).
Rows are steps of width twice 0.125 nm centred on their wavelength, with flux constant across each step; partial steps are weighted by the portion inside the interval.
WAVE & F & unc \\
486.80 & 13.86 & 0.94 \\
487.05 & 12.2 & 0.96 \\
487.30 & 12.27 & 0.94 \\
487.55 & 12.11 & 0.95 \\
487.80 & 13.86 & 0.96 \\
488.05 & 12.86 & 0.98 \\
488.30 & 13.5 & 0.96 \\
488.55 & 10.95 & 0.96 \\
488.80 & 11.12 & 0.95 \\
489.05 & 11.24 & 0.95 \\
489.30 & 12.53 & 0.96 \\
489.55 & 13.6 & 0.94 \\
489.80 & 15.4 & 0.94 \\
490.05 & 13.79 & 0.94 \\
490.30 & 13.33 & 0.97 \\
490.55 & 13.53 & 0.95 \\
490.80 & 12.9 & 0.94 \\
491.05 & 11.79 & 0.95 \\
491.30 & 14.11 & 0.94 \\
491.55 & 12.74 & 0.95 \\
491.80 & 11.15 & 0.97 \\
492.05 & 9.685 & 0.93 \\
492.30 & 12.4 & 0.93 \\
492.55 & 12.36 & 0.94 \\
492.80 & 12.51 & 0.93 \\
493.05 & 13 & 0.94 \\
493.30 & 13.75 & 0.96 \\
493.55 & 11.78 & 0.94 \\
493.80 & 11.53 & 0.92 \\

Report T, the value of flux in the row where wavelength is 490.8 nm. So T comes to 12.9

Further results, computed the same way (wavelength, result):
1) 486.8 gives 13.86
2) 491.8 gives 11.15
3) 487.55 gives 12.11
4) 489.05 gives 11.24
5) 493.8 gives 11.53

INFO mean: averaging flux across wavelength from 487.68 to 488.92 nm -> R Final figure 12.5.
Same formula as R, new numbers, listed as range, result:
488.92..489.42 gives 11.9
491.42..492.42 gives 11.5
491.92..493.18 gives 12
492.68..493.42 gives 13.1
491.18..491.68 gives 13.4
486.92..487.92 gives 12.6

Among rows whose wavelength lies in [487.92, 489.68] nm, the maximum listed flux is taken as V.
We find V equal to 13.6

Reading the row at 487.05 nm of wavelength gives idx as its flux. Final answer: 12.2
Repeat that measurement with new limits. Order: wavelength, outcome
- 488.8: 11.12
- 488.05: 12.86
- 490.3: 13.33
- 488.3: 13.5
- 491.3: 14.11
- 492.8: 12.51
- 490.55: 13.53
